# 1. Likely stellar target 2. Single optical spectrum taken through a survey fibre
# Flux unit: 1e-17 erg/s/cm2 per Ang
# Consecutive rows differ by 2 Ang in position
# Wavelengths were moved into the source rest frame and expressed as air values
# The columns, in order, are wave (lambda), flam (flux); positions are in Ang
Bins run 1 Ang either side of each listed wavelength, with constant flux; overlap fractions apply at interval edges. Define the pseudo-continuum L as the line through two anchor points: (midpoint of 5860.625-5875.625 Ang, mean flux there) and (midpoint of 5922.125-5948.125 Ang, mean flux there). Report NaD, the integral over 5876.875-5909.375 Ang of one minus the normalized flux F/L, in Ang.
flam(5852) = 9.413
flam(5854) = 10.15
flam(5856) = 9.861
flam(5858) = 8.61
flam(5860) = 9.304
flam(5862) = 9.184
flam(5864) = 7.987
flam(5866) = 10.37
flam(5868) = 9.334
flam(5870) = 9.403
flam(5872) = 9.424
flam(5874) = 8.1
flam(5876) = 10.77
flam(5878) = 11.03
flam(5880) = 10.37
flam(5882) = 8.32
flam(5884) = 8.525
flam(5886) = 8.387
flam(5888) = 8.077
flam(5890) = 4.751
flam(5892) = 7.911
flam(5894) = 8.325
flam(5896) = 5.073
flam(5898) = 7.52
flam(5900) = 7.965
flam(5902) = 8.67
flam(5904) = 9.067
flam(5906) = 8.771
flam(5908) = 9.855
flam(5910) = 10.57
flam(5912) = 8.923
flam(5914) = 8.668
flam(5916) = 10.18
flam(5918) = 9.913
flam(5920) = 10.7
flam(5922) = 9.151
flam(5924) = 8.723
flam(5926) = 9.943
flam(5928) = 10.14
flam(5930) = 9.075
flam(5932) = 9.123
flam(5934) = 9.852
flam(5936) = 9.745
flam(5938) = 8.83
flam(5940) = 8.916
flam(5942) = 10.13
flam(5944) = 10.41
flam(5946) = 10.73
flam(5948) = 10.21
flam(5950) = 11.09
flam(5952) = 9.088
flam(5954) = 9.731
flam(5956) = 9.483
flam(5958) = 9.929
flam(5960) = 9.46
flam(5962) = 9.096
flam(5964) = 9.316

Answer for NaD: 3.6 Ang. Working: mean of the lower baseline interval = 9.19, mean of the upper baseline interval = 9.64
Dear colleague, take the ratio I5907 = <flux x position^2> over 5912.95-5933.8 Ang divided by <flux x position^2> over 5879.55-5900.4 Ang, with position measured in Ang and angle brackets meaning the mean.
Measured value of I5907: 1.26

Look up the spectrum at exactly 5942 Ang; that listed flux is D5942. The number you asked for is 10.13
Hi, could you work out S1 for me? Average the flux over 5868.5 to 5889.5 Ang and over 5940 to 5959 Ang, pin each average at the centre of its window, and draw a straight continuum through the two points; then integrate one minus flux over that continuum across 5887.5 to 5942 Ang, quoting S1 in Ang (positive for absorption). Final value 4.2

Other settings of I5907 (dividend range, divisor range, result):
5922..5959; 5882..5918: 1.18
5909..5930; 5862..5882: 1.03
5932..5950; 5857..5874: 1.11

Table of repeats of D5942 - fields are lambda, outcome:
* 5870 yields 9.403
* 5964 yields 9.316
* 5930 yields 9.075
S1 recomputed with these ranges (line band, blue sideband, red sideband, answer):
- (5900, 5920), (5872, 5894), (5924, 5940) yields -0.7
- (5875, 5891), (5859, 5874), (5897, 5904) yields -0.1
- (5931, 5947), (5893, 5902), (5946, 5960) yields -0.7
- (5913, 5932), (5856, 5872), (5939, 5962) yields 0.2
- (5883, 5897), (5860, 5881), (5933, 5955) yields 3.4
